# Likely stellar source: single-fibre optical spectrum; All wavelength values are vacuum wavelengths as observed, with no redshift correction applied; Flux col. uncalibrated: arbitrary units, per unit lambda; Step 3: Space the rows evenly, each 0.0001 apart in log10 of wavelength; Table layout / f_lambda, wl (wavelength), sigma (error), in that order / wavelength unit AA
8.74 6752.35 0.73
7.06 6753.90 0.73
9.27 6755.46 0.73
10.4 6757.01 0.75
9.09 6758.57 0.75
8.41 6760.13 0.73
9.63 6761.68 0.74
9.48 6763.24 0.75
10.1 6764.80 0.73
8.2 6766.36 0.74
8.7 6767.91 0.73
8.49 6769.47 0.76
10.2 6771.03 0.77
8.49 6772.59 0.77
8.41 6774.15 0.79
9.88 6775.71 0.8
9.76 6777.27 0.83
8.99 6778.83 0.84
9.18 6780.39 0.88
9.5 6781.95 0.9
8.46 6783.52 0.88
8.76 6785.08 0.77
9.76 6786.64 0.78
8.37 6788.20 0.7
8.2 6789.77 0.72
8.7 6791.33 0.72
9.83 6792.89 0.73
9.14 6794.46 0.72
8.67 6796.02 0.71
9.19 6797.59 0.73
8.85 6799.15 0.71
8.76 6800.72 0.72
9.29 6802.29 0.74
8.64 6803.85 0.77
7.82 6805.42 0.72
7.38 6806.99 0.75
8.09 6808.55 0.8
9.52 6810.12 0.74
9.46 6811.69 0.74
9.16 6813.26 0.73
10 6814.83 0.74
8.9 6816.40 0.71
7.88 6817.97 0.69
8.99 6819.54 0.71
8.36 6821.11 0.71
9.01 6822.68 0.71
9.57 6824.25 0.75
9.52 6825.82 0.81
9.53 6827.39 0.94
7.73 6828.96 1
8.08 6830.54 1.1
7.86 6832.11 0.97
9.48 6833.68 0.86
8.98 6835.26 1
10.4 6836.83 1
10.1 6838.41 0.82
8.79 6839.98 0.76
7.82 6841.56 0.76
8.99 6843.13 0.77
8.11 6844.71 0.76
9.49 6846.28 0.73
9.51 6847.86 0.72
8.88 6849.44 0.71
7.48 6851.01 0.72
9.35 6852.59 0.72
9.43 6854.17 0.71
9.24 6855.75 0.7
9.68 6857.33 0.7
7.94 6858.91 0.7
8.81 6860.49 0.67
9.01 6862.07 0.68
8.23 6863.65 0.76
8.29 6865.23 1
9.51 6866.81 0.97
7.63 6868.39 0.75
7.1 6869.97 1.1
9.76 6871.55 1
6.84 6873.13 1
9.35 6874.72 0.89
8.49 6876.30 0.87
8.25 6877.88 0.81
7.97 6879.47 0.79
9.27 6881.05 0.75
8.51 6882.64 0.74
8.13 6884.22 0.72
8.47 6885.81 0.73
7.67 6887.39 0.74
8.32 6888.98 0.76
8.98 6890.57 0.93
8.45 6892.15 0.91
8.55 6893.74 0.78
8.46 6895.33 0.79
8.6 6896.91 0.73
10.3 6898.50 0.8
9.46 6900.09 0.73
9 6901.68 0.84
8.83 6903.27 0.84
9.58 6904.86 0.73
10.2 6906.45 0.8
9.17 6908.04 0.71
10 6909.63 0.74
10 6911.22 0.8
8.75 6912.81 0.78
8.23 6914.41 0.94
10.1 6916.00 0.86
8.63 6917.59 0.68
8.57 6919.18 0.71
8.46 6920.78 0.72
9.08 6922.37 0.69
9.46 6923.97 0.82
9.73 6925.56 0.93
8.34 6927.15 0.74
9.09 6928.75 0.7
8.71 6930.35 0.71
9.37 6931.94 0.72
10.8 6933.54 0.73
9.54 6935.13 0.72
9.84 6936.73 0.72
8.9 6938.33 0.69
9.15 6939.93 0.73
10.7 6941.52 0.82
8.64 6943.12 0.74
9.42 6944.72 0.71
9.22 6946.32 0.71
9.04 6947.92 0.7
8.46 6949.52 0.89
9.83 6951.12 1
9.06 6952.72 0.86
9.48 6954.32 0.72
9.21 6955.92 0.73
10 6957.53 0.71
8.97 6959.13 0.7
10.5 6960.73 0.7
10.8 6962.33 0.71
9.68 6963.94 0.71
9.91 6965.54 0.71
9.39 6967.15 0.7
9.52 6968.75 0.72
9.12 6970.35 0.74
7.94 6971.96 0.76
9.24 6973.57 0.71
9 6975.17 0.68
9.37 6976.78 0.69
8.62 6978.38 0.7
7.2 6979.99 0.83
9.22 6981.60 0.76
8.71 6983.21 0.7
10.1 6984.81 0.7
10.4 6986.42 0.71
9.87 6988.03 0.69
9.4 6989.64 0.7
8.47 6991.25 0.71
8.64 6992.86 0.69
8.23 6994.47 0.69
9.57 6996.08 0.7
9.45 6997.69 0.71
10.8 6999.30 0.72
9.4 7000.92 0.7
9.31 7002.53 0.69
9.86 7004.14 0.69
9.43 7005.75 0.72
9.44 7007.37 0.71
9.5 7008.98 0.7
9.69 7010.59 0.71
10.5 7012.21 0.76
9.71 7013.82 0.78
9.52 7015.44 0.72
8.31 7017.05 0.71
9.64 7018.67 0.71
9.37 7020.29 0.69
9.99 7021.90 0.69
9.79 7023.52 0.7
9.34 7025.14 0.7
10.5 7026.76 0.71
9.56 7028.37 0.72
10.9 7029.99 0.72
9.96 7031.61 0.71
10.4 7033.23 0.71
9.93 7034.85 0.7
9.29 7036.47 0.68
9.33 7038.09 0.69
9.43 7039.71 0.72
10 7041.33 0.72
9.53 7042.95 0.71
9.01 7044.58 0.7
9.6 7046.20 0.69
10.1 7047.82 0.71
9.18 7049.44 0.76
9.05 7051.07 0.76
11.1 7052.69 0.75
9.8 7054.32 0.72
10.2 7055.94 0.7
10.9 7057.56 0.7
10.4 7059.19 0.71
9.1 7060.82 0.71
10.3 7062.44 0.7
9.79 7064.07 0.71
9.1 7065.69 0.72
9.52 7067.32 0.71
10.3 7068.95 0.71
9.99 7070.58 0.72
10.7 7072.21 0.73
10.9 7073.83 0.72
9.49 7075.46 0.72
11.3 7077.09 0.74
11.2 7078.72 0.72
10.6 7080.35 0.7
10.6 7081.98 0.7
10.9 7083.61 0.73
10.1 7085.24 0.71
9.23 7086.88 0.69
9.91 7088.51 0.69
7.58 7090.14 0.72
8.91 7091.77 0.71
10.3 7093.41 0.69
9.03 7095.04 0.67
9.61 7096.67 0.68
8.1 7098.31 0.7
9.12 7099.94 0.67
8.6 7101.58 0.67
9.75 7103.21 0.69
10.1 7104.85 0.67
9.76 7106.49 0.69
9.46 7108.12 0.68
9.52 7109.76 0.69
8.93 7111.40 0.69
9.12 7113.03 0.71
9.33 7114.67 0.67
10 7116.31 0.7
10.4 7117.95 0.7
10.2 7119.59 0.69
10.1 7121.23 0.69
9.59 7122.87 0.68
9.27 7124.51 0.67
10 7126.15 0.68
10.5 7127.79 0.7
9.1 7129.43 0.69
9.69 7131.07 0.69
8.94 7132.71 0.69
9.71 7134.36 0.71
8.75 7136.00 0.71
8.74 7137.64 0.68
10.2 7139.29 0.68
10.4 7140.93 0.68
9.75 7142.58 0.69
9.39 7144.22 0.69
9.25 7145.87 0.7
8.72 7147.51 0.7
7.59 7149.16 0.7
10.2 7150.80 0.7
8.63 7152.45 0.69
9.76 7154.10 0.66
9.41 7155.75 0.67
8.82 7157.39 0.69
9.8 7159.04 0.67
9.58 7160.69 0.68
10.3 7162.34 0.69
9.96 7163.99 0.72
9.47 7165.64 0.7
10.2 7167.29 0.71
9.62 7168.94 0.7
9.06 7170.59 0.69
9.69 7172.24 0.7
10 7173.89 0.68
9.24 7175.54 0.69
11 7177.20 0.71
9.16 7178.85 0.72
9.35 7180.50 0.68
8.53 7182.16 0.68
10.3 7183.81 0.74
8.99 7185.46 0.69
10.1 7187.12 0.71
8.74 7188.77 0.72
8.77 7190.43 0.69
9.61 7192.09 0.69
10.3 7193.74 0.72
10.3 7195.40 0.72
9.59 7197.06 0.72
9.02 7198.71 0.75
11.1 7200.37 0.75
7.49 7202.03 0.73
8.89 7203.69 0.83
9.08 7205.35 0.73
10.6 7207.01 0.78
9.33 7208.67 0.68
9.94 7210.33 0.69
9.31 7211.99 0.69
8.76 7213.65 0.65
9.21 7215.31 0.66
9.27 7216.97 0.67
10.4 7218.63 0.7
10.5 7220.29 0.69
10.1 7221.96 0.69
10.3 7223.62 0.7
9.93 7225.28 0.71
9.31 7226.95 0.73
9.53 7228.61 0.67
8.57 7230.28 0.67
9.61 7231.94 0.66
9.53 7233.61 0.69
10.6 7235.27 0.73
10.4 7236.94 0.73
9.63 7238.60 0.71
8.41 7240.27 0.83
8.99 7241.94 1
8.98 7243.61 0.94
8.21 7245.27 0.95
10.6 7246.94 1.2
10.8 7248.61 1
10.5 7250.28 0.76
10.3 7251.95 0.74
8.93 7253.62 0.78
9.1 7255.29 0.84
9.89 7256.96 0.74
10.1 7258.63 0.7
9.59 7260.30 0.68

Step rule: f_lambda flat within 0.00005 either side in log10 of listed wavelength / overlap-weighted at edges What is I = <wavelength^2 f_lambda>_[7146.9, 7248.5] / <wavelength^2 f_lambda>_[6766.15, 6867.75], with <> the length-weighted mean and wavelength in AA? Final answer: 1.19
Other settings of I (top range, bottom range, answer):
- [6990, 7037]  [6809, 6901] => 1.14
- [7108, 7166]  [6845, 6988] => 1.12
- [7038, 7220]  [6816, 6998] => 1.14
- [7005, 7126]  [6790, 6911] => 1.18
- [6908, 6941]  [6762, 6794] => 1.06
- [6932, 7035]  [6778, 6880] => 1.13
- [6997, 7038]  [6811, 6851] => 1.15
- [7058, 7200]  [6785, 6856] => 1.18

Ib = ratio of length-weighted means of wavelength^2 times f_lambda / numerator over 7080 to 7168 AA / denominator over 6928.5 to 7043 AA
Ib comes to 1.0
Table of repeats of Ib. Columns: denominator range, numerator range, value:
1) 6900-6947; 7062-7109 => 1.10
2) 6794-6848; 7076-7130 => 1.19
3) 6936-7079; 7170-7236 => 1.05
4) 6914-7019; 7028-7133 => 1.08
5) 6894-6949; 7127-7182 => 1.10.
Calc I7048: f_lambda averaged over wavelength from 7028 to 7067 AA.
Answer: 9.83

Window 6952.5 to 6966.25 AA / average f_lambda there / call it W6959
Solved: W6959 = 9.76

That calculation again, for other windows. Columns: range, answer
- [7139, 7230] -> 9.55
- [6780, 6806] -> 8.89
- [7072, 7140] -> 9.69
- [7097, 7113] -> 9.26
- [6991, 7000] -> 9.22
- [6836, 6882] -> 8.75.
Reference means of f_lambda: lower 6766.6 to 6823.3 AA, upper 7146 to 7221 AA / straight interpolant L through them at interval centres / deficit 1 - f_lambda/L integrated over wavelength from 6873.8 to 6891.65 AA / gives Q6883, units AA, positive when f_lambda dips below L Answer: 1.10 AA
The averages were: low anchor 8.9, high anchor 9.5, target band 8.48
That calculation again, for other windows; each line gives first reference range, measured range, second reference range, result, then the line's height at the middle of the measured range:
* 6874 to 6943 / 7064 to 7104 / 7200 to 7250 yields -1.9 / 9.34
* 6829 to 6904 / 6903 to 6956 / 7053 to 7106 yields -1.4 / 9.05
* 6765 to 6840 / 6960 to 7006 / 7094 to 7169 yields -0.5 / 9.25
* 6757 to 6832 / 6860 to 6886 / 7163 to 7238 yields 1.8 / 9.07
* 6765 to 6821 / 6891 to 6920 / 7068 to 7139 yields 0.1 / 9.2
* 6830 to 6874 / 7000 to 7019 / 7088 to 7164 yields -0.8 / 9.14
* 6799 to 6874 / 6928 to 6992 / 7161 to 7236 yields -2.0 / 9.06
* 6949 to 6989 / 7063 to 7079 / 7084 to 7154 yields -1.3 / 9.4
